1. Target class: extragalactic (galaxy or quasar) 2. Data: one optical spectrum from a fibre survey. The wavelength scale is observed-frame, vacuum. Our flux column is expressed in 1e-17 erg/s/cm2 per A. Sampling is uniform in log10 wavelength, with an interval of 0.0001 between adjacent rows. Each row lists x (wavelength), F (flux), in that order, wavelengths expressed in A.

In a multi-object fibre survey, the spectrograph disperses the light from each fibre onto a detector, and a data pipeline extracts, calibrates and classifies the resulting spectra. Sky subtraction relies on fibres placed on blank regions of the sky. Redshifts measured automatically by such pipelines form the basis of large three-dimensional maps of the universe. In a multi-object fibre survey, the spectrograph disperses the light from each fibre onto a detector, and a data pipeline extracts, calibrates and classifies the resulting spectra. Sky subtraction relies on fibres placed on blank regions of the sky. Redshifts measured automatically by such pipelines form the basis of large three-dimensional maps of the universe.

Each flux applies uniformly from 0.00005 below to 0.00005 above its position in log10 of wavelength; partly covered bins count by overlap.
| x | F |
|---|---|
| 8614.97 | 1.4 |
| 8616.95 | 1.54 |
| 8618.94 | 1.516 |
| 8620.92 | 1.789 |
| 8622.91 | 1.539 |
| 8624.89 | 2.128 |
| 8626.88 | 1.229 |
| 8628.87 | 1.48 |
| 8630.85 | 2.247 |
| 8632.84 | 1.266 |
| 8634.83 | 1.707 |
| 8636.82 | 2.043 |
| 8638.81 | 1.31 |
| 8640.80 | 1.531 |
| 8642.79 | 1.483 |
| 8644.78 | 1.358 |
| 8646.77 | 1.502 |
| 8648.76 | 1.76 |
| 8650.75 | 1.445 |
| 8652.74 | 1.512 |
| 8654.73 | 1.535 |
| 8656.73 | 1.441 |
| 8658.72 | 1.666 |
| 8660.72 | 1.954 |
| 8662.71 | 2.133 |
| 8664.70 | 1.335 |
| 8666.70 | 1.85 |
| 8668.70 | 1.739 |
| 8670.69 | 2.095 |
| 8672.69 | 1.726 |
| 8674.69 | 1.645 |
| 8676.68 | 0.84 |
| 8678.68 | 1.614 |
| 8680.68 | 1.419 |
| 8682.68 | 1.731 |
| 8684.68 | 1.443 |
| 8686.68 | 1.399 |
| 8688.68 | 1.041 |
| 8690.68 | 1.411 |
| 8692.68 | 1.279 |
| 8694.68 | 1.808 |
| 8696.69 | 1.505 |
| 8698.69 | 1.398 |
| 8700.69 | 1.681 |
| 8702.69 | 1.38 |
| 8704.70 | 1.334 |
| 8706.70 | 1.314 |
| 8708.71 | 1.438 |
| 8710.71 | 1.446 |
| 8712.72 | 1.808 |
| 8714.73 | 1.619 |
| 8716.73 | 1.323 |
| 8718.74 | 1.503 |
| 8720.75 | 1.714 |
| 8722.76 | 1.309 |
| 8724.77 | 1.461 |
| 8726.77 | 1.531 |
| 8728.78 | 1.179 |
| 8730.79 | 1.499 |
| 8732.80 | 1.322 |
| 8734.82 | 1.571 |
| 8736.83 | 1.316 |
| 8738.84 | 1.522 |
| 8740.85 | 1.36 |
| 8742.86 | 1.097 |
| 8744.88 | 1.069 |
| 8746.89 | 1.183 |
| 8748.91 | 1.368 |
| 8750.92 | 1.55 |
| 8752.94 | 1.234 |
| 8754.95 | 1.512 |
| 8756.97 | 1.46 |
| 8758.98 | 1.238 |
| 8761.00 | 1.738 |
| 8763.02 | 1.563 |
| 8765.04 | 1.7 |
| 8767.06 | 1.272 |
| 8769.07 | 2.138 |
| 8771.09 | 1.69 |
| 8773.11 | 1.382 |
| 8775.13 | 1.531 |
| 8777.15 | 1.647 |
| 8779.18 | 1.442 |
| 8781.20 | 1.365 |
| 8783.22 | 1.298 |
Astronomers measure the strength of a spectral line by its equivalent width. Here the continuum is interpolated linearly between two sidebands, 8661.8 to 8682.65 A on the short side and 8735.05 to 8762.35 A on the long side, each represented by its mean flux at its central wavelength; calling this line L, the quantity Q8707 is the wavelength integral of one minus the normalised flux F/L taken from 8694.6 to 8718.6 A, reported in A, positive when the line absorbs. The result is 0.4 A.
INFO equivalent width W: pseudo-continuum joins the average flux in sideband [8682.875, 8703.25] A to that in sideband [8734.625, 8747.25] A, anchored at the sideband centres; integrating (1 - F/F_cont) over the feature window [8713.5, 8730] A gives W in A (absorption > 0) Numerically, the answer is -1.3 A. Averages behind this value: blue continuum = 1.45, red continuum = 1.29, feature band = 1.46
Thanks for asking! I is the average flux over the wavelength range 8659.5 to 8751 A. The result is 1.48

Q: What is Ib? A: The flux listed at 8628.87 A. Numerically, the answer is 1.48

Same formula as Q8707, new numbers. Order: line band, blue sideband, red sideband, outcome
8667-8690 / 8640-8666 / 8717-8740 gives 0.3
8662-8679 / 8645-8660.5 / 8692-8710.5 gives -1.5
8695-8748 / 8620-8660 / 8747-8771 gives 4.2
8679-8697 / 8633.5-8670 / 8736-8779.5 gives 1.3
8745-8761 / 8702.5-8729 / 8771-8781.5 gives 1.3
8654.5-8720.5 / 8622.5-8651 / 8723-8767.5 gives -1.4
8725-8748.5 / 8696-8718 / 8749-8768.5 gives 2.3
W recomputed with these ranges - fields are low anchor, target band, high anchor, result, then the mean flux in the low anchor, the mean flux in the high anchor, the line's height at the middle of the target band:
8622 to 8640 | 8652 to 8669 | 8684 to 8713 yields -1.35 A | 1.66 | 1.44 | 1.56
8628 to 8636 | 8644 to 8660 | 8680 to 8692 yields 0.44 A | 1.69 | 1.4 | 1.58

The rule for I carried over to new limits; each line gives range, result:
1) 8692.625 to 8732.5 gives 1.48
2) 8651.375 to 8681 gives 1.64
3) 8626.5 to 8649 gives 1.58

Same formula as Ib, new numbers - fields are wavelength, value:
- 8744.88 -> 1.069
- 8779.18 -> 1.442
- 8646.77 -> 1.502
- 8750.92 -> 1.55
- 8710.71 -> 1.446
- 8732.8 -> 1.322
